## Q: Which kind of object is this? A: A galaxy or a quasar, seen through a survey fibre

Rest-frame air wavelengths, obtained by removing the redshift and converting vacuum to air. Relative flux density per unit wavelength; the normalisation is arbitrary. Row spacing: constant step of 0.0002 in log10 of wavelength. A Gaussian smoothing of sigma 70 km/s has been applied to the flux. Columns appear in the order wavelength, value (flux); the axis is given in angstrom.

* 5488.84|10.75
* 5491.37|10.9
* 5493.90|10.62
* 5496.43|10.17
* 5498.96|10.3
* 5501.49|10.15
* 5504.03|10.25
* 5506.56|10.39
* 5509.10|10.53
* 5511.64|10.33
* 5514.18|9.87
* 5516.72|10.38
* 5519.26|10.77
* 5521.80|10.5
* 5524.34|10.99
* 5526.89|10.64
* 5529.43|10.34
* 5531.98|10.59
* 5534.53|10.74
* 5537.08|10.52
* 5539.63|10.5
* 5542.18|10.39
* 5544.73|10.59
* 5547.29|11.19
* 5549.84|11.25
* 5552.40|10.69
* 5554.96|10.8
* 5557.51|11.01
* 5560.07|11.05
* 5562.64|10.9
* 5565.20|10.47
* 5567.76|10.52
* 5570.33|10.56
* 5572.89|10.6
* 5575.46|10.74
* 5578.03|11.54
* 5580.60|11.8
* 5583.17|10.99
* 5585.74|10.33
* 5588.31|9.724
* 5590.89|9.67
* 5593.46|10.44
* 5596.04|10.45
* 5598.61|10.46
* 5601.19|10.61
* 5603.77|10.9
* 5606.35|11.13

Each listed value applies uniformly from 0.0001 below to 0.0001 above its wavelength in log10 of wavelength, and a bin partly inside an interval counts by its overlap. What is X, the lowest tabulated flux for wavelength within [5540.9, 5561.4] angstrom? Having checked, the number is 10.39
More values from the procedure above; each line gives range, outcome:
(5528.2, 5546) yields 10.34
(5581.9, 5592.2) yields 9.67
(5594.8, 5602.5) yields 10.45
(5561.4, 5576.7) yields 10.47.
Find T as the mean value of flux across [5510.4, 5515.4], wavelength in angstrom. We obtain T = 10.1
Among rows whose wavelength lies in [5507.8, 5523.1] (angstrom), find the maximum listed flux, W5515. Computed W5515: 10.77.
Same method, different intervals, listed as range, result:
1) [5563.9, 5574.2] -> 10.6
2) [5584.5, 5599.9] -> 10.46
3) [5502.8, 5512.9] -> 10.53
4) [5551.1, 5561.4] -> 11.05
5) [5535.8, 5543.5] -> 10.52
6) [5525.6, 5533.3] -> 10.64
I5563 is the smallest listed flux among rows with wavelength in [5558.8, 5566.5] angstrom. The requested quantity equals 10.47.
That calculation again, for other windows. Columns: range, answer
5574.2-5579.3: 10.74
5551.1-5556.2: 10.69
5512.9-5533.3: 9.87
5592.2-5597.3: 10.44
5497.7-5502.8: 10.15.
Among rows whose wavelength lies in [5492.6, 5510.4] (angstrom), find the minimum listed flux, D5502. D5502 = 10.15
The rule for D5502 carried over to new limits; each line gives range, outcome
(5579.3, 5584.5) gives 10.99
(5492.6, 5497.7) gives 10.17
